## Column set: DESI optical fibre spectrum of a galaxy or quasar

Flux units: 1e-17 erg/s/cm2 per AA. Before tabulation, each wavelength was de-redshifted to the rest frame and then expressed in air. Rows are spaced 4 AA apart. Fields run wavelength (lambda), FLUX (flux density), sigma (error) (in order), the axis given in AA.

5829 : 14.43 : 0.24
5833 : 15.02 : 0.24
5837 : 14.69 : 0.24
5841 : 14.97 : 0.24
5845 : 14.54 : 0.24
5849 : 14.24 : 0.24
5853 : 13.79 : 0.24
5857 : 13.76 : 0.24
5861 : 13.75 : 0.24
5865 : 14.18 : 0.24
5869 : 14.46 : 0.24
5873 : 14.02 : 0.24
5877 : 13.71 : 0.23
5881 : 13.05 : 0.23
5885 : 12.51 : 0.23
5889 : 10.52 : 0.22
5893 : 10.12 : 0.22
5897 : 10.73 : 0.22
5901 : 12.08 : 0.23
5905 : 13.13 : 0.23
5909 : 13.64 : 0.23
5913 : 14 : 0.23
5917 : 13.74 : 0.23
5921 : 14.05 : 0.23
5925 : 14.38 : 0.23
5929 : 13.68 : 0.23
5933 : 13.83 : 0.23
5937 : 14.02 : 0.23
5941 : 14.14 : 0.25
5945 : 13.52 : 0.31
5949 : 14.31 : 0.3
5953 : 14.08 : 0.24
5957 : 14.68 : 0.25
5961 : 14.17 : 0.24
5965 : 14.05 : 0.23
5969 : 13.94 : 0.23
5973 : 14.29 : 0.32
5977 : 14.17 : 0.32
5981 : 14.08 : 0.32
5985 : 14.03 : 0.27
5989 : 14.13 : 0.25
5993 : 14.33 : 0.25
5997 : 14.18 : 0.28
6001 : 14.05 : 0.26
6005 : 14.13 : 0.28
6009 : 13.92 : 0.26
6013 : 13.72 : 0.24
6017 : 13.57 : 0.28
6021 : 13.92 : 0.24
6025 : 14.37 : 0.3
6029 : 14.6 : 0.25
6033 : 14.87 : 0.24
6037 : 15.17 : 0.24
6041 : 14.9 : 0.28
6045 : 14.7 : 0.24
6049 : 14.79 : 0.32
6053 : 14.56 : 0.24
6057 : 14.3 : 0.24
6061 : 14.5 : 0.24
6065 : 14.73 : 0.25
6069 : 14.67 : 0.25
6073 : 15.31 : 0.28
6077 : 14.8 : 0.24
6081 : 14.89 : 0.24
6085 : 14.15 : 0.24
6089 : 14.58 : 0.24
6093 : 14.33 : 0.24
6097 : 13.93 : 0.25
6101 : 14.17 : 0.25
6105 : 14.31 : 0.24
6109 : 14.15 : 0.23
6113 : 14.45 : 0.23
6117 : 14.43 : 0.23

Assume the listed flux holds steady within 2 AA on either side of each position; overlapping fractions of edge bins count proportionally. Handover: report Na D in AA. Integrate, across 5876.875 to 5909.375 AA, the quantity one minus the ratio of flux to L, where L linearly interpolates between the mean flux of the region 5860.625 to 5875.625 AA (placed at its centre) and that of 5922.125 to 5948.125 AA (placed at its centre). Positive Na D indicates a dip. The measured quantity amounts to 4.75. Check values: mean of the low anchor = 14.1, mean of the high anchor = 13.9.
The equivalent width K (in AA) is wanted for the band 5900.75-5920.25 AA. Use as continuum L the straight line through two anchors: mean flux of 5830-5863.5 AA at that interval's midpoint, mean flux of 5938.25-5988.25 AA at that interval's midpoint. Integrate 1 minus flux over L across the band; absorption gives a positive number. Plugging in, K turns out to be 1.0 AA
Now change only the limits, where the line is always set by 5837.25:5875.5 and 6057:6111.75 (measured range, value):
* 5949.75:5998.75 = 0.59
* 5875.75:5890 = 1.72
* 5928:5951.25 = 0.62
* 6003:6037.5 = 0.48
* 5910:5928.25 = 0.37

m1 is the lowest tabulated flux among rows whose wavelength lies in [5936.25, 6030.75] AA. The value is 13.52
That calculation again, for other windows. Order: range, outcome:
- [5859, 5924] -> 10.12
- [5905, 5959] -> 13.13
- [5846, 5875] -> 13.75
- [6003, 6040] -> 13.57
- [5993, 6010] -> 13.92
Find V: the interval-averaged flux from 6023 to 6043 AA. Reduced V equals 14.8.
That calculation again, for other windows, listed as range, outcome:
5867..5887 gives 13.6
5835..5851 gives 14.6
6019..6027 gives 14.1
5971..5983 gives 14.2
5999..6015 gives 14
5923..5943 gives 14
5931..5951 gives 14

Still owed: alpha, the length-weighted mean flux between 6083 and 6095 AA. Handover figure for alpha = 14.4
